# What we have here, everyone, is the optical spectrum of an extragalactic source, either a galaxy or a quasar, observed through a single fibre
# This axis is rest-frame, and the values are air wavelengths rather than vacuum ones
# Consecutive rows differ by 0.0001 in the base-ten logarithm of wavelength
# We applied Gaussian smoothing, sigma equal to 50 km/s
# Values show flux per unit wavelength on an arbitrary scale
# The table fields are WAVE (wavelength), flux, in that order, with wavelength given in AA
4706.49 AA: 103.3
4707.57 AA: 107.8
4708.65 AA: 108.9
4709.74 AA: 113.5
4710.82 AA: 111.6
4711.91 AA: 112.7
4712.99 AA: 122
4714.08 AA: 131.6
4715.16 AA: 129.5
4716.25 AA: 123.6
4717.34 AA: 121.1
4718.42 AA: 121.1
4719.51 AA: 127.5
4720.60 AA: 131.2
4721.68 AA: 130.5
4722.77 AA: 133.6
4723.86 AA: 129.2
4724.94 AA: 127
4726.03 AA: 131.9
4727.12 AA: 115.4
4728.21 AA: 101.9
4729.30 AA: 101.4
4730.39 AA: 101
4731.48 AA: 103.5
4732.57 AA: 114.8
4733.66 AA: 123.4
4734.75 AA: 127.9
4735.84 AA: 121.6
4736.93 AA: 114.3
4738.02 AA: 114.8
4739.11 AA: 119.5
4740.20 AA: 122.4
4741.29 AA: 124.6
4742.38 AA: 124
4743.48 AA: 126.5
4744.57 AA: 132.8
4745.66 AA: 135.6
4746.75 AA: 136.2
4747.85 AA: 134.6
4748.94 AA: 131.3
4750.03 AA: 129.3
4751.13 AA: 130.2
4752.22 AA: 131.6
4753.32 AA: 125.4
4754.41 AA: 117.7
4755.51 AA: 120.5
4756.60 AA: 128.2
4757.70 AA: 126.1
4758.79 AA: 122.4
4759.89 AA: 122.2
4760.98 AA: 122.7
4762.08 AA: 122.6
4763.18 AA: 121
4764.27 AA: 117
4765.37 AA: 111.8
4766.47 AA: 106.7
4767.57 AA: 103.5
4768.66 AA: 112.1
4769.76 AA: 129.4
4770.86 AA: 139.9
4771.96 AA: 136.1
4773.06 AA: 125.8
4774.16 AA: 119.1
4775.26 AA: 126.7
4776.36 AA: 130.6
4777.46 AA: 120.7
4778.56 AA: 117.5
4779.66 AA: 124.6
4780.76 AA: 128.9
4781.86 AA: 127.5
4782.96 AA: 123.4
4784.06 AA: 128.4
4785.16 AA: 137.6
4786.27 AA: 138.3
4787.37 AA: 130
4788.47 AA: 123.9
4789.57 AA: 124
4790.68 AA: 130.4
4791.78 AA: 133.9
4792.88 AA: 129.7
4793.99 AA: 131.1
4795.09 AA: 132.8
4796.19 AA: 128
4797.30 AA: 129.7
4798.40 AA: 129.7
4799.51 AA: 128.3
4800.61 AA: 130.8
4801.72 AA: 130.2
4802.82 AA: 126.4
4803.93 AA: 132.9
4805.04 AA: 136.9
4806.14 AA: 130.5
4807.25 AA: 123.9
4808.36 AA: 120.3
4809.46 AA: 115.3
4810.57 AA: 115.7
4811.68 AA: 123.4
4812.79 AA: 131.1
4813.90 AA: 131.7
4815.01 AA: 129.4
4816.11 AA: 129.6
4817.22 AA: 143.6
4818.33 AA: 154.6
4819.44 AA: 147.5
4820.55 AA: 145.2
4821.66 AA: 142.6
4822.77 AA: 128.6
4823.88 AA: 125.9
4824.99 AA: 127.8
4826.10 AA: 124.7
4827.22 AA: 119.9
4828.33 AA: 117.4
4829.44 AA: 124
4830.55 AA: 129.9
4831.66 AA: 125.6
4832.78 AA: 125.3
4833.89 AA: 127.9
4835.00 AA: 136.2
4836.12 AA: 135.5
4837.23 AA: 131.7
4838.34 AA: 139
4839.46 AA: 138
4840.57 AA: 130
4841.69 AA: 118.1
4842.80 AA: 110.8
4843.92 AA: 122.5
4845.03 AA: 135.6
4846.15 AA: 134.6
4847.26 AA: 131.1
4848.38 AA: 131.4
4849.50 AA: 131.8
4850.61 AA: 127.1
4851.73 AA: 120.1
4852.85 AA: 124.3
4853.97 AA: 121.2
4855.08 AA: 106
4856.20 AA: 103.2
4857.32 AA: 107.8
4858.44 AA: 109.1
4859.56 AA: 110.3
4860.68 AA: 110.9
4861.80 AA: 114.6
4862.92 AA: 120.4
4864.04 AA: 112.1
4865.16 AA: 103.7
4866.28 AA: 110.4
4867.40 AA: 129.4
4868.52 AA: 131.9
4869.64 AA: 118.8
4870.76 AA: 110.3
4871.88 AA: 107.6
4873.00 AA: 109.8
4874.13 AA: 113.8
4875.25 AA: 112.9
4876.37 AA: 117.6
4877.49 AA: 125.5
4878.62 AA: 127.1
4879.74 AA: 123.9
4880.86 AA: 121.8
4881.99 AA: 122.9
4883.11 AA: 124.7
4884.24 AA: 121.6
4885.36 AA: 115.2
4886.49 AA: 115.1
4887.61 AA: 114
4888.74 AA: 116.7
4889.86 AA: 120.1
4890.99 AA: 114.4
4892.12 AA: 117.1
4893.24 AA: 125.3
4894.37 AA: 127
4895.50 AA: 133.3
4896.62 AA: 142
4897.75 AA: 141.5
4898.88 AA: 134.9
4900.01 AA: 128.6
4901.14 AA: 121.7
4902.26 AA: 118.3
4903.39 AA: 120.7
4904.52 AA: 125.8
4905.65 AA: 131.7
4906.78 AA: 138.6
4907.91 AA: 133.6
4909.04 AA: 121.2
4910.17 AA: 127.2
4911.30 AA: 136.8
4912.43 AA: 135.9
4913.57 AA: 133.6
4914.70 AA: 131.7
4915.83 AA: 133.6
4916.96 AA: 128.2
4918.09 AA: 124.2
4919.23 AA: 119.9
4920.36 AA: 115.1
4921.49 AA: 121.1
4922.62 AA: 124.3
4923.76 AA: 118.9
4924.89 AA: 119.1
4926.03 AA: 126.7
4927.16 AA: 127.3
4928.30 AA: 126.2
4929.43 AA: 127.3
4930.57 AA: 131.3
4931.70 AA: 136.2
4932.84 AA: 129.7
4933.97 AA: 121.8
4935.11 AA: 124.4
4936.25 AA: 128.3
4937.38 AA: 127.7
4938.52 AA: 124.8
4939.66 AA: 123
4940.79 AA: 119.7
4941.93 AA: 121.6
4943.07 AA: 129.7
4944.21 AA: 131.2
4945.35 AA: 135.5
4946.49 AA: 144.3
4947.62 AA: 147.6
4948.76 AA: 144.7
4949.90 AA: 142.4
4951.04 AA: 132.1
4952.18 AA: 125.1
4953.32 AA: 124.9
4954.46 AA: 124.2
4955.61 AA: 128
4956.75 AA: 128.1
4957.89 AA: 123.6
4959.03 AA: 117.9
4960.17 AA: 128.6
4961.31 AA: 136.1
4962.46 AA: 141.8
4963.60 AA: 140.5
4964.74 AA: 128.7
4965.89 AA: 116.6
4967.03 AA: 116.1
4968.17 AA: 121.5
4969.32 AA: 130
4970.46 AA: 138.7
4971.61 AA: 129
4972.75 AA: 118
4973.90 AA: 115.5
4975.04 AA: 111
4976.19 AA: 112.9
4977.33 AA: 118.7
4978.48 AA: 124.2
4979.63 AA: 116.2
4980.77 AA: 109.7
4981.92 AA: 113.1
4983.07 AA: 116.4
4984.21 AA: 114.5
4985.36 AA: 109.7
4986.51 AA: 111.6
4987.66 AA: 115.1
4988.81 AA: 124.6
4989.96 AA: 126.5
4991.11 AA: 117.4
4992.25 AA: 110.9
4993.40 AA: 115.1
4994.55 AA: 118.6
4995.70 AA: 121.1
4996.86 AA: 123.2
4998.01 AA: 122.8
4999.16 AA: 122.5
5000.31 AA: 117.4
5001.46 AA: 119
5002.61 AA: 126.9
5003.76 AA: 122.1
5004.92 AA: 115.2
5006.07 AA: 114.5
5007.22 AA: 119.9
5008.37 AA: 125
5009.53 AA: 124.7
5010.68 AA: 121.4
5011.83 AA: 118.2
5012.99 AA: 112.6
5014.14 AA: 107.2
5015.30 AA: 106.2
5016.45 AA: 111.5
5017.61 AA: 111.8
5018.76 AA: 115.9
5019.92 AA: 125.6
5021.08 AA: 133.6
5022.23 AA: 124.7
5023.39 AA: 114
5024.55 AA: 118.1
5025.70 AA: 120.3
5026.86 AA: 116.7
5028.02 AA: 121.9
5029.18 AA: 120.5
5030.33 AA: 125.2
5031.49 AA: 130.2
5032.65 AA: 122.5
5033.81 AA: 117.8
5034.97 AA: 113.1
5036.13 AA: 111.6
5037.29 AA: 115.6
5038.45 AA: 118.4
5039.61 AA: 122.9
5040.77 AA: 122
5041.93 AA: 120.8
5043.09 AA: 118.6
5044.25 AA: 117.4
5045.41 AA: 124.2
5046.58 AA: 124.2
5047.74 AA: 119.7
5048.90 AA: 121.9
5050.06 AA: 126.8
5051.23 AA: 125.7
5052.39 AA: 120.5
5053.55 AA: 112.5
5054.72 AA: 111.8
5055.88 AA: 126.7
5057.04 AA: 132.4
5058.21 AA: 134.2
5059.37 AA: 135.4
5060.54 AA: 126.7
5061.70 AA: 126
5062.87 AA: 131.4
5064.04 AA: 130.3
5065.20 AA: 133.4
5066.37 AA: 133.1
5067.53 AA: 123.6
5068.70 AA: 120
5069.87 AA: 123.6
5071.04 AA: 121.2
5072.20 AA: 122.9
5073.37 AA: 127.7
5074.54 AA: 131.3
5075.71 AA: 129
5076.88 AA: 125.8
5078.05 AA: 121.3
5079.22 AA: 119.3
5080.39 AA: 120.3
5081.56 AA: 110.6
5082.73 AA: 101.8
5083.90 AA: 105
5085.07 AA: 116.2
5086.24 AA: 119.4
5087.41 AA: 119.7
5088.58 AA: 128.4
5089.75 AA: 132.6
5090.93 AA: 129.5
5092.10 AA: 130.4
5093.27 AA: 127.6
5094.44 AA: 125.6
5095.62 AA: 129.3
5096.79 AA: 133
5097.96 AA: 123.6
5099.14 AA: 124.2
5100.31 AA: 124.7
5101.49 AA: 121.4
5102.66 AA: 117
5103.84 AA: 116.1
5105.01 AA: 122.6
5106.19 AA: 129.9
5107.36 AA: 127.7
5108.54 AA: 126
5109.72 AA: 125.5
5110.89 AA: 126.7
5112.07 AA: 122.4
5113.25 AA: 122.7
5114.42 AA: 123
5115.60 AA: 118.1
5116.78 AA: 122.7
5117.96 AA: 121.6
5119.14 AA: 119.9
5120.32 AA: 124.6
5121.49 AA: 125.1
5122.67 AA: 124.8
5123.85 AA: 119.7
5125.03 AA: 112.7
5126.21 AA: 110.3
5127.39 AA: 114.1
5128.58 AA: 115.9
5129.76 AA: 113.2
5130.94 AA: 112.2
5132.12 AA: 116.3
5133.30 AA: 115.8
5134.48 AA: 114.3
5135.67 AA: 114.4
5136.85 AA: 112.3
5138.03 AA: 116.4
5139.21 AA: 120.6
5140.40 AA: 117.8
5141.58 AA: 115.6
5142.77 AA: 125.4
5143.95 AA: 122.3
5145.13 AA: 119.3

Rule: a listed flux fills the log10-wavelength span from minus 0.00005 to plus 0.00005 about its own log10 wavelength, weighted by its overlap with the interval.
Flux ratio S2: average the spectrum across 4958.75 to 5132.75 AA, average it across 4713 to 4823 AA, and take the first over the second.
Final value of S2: 0.96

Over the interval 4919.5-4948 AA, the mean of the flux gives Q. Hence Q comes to 127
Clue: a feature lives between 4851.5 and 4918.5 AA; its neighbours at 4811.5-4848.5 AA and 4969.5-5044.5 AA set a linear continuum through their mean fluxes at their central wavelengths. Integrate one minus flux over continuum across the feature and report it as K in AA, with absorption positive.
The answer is 2.8 AA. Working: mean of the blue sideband 131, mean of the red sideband 119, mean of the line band 122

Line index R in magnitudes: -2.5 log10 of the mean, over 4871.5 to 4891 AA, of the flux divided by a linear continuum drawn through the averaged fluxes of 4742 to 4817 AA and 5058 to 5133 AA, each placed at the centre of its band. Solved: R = 0.06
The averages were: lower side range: 127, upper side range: 123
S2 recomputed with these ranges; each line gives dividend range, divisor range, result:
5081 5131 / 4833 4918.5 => 0.98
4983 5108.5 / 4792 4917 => 0.97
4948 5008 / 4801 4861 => 0.96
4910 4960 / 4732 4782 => 1.04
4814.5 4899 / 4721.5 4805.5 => 0.99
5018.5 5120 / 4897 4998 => 0.98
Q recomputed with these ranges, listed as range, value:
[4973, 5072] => 120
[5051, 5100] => 124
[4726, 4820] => 125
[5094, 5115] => 125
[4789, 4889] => 125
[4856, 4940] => 123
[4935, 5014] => 123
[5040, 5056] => 121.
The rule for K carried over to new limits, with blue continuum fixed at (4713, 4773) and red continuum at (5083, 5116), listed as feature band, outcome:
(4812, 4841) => -2.2 AA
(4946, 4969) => -1.3 AA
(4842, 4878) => 1.5 AA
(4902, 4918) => -0.8 AA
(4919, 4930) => 0.1 AA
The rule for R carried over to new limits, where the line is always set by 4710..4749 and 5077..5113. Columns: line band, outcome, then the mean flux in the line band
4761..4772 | 0.03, 119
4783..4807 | -0.07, 130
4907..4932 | -0.04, 127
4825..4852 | -0.05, 128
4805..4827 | -0.07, 131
